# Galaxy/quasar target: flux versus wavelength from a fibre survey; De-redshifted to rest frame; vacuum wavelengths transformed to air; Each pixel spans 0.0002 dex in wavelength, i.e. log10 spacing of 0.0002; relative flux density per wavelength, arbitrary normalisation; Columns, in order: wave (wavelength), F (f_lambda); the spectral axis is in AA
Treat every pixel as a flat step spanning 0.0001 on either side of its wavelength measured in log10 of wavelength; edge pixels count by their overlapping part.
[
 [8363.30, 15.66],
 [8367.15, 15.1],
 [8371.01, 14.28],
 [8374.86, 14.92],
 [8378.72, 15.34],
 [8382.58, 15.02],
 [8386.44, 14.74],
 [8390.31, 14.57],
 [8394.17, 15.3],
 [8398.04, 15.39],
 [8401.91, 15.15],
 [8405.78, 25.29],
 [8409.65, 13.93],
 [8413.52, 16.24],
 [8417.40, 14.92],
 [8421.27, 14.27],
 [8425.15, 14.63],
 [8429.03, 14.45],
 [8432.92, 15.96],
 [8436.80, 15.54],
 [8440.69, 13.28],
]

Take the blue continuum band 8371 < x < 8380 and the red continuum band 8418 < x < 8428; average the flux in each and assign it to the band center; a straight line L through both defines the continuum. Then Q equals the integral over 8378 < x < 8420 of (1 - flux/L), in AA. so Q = -3.6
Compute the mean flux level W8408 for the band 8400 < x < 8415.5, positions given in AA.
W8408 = 17.7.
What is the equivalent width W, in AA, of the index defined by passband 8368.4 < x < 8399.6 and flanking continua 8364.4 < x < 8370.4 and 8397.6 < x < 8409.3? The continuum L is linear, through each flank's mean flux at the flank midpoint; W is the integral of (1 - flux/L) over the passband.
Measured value 3.0 AA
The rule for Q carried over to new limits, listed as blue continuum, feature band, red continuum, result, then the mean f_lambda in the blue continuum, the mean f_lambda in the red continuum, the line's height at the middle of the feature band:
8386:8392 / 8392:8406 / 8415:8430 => -2.09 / 14.6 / 14.6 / 14.6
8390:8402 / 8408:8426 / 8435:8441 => 0.12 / 15.2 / 14.7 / 14.9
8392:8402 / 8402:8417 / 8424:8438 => -2.43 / 15.3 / 15.2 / 15.2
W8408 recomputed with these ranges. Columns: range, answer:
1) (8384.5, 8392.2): 14.6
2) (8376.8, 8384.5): 15.2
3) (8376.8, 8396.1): 15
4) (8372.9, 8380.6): 15.1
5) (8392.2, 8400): 15.3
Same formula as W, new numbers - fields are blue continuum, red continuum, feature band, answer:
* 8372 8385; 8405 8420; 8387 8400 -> 0.64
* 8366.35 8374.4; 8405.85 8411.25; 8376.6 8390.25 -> 0.68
